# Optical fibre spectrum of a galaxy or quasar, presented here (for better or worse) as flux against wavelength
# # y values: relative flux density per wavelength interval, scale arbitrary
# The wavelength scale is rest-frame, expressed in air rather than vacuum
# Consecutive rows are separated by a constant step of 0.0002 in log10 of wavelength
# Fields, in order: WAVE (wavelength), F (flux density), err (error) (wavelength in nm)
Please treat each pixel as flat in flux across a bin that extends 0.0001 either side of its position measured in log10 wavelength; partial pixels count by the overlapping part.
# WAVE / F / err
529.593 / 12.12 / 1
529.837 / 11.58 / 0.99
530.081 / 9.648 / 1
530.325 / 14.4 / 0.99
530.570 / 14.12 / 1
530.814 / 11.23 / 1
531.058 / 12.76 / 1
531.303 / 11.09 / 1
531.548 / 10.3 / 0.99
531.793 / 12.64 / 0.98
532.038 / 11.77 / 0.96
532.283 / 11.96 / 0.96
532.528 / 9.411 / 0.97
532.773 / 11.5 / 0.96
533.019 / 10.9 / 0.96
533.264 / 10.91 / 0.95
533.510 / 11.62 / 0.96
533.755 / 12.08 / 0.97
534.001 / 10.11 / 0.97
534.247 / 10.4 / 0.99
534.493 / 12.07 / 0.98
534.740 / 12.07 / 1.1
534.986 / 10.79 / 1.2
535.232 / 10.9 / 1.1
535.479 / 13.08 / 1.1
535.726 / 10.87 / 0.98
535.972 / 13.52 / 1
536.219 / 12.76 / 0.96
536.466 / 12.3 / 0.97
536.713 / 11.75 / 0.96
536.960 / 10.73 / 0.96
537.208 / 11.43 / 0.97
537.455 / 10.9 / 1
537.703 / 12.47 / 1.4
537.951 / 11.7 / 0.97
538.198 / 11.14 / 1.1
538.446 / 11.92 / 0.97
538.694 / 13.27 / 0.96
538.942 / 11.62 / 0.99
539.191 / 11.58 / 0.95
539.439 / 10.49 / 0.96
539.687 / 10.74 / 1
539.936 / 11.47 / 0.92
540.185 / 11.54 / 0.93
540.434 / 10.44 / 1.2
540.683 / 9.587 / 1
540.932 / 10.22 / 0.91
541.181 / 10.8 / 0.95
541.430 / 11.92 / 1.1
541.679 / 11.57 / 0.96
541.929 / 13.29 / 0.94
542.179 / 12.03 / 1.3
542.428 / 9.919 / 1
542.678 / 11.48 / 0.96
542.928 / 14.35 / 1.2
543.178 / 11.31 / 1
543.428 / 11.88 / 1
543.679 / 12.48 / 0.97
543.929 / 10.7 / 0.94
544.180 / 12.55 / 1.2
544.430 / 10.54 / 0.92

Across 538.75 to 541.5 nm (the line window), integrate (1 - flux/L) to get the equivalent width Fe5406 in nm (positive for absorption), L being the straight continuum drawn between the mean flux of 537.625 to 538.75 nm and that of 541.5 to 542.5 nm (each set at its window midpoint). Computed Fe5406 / 0.21 nm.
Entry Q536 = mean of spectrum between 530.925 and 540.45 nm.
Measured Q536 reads 11.5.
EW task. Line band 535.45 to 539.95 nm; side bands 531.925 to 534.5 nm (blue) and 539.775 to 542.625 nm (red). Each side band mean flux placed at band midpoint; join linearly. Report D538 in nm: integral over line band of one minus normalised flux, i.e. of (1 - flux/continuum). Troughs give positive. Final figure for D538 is -0.25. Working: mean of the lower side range 11.1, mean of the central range 11.8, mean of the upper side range 11.2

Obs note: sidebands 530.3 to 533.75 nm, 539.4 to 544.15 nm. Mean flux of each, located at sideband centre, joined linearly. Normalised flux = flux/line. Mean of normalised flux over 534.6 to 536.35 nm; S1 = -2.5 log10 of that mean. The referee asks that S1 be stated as -0.037 mag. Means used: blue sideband 11.7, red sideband 11.4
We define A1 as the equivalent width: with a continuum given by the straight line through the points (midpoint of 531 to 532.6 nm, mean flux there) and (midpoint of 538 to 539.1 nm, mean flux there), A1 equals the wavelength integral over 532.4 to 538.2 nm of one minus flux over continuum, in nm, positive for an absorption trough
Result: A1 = 0.108 nm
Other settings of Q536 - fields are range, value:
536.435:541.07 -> 11.3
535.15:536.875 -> 12.2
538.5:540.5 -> 11.4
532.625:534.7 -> 11.2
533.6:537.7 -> 11.6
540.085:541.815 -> 10.9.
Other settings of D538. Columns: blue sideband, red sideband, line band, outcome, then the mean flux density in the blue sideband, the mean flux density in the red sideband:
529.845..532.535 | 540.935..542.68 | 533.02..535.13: 0.09 nm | 11.8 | 11.5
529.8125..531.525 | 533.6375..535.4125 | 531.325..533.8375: 0.08 nm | 12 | 11.3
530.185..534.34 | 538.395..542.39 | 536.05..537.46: -0.04 nm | 11.6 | 11.4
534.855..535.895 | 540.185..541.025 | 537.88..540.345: -0.21 nm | 11.5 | 10.3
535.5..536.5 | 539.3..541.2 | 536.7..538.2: 0.05 nm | 12.4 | 10.7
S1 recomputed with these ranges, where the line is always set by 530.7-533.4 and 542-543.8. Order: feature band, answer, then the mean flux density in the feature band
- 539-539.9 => 0.07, 11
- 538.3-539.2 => -0.04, 12.1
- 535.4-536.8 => -0.07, 12.4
